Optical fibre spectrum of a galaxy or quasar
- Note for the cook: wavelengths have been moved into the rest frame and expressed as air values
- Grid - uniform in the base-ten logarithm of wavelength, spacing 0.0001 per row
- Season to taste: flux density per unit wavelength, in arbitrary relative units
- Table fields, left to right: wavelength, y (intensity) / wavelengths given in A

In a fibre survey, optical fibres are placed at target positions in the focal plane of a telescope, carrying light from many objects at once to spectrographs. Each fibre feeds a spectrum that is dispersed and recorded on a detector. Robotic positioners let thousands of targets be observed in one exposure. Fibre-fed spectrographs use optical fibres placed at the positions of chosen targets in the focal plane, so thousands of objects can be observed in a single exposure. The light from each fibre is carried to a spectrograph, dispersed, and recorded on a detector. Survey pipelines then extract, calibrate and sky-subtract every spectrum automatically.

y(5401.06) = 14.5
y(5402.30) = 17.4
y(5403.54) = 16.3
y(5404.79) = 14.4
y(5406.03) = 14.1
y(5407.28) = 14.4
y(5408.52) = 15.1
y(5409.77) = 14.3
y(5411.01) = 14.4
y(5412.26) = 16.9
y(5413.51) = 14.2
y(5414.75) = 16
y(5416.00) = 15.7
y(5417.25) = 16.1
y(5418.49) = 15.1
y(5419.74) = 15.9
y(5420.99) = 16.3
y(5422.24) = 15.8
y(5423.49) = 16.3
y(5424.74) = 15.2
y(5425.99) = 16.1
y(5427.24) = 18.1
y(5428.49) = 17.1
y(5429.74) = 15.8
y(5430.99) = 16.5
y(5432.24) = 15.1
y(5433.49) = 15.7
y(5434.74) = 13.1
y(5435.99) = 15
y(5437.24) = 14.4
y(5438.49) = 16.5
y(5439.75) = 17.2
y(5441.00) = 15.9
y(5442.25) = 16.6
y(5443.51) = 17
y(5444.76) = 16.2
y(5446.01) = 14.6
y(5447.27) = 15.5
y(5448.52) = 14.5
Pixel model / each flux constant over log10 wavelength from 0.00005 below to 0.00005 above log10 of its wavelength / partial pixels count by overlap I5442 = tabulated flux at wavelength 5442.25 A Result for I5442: 16.6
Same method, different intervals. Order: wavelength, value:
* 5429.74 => 15.8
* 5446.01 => 14.6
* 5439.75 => 17.2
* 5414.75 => 16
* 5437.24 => 14.4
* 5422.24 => 15.8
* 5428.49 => 17.1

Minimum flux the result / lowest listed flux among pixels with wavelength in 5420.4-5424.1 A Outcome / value 15.8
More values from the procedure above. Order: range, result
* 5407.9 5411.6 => 14.3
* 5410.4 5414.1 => 14.2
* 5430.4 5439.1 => 13.1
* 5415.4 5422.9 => 15.1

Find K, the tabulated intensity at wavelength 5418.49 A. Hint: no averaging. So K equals 15.1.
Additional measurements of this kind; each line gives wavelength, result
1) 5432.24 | 15.1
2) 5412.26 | 16.9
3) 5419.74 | 15.9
